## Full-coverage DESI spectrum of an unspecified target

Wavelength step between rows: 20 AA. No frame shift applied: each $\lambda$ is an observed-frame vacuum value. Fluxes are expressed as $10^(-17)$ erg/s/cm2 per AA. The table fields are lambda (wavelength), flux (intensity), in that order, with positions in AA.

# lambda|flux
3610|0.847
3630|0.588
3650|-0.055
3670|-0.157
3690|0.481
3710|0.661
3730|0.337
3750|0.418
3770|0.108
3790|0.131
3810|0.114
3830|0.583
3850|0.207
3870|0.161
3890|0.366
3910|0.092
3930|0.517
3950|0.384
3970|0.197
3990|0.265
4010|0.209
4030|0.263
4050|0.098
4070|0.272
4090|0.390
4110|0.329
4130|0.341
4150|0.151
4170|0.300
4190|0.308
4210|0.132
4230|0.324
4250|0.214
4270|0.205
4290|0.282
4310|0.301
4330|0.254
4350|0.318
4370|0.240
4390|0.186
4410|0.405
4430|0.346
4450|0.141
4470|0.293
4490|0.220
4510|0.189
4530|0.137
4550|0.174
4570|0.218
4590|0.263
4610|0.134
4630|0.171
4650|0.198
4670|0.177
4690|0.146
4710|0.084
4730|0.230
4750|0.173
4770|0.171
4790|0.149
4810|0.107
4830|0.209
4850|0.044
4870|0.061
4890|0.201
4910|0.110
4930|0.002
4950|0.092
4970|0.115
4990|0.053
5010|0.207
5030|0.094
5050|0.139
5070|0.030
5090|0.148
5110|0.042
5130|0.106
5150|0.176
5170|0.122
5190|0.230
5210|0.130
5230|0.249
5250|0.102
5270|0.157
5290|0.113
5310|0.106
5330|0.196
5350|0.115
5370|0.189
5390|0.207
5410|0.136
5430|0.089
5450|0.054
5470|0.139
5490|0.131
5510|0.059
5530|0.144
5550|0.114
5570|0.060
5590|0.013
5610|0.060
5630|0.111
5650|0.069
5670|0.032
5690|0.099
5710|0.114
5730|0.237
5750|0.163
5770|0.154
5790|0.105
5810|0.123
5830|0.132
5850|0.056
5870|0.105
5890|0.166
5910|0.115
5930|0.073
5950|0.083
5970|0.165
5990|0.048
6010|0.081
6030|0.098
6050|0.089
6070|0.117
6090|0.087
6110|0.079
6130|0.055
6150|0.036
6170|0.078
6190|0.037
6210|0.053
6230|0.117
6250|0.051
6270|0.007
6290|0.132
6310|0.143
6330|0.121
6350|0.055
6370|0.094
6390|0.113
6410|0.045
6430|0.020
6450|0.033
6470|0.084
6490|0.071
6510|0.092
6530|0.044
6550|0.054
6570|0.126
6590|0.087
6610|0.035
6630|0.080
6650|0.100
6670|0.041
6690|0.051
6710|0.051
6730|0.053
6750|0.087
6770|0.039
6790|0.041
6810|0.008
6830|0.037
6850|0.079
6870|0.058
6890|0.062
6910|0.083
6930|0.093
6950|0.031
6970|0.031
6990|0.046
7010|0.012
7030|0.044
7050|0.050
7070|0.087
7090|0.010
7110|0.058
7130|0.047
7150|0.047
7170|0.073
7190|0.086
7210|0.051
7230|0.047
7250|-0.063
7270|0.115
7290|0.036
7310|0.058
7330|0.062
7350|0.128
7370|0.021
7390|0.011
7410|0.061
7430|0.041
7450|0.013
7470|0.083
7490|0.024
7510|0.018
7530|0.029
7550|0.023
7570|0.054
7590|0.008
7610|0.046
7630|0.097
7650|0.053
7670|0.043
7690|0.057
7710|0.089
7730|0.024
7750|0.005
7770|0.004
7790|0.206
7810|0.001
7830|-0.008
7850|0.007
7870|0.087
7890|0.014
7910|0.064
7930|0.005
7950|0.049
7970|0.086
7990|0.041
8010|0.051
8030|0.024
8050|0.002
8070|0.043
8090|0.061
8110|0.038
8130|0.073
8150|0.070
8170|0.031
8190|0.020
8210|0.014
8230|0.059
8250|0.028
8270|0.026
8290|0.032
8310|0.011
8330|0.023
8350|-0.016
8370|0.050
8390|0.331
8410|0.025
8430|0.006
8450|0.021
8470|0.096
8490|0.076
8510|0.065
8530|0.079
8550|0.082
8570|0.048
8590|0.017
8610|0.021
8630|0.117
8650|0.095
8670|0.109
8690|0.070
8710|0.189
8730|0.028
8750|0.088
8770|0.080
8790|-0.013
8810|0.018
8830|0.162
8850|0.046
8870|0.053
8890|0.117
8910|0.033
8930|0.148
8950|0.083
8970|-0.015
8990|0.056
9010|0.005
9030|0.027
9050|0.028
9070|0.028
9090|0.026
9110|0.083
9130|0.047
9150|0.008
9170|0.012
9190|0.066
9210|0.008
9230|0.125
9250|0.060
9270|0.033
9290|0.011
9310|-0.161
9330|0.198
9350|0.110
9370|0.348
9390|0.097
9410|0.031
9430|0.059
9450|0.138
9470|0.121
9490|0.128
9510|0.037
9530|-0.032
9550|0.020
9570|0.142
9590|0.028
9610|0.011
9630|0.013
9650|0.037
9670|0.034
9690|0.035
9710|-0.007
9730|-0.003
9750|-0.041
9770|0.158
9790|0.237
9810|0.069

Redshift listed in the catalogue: 1.251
